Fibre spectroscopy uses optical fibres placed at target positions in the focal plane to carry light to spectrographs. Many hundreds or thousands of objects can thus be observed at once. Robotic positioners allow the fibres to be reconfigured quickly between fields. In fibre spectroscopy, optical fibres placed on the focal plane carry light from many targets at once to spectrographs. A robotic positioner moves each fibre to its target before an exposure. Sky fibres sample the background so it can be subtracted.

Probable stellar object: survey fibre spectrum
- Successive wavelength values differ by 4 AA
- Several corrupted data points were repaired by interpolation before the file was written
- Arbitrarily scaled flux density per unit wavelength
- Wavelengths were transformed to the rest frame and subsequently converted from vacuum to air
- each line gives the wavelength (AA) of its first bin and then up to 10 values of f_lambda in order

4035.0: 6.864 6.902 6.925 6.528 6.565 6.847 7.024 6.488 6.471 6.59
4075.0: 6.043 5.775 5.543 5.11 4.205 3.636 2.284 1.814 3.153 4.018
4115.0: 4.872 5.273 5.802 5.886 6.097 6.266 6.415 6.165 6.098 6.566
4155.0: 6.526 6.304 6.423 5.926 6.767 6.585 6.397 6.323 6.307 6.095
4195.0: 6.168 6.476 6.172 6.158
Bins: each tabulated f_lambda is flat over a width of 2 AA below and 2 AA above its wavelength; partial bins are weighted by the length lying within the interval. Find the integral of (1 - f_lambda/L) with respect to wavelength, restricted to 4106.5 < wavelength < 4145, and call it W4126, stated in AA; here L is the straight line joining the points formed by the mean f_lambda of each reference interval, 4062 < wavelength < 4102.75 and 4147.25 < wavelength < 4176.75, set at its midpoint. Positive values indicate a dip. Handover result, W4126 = 2.2 AA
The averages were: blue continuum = 5.04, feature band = 5.48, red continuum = 6.42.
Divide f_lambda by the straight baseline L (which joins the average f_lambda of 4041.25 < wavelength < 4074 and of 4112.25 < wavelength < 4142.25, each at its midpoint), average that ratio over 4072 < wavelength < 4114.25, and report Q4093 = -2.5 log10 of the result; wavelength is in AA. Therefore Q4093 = 0.42 mag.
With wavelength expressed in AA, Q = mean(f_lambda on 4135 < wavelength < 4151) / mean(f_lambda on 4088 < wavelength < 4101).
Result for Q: 1.8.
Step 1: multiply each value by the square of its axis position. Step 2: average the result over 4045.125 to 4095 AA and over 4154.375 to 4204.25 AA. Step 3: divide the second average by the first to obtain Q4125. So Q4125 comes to 1.1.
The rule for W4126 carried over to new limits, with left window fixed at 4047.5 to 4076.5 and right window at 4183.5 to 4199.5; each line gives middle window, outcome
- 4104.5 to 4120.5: 5.5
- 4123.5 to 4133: 0.7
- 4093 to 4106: 7.7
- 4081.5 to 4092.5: 2.6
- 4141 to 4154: 0.1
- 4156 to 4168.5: 0.1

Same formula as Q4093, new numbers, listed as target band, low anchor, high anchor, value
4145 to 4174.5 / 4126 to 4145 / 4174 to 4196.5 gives -0.02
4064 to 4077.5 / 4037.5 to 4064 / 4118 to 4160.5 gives 0.04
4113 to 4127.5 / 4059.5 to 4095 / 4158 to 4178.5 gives 0.12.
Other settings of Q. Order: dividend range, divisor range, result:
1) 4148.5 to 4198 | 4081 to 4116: 1.67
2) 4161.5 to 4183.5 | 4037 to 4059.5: 0.94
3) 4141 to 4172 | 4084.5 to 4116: 1.75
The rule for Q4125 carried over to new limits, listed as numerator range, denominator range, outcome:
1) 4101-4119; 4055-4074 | 0.57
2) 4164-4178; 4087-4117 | 1.88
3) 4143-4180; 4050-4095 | 1.12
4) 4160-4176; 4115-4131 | 1.17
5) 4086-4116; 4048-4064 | 0.54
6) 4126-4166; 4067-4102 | 1.32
